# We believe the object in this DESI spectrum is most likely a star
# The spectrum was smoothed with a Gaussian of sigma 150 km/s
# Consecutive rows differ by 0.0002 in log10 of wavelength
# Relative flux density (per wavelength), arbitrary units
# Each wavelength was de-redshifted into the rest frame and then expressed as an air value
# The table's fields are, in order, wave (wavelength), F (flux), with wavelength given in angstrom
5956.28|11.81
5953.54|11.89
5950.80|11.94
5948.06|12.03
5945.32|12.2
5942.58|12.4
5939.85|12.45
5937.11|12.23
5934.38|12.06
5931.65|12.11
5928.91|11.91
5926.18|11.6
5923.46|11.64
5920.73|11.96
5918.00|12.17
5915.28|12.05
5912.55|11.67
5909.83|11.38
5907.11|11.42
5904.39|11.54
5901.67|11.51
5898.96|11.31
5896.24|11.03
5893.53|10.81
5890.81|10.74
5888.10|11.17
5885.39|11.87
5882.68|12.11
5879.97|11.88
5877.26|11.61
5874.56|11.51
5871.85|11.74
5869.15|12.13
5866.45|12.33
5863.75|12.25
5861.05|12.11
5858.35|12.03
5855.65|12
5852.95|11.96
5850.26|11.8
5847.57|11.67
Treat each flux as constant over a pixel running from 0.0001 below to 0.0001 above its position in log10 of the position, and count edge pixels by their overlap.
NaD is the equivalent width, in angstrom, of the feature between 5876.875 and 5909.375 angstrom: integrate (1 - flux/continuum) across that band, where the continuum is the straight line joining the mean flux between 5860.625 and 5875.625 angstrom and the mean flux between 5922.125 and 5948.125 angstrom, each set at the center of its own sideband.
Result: 1.7 angstrom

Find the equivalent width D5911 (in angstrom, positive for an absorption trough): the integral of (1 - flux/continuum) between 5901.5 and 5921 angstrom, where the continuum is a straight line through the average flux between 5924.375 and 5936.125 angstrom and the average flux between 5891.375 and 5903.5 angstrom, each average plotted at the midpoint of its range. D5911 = -0.4 angstrom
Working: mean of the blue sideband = 11.2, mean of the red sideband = 11.9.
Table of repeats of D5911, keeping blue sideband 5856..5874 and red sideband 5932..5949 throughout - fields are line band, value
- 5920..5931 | 0.4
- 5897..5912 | 0.9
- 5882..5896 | 1.0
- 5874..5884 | 0.2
